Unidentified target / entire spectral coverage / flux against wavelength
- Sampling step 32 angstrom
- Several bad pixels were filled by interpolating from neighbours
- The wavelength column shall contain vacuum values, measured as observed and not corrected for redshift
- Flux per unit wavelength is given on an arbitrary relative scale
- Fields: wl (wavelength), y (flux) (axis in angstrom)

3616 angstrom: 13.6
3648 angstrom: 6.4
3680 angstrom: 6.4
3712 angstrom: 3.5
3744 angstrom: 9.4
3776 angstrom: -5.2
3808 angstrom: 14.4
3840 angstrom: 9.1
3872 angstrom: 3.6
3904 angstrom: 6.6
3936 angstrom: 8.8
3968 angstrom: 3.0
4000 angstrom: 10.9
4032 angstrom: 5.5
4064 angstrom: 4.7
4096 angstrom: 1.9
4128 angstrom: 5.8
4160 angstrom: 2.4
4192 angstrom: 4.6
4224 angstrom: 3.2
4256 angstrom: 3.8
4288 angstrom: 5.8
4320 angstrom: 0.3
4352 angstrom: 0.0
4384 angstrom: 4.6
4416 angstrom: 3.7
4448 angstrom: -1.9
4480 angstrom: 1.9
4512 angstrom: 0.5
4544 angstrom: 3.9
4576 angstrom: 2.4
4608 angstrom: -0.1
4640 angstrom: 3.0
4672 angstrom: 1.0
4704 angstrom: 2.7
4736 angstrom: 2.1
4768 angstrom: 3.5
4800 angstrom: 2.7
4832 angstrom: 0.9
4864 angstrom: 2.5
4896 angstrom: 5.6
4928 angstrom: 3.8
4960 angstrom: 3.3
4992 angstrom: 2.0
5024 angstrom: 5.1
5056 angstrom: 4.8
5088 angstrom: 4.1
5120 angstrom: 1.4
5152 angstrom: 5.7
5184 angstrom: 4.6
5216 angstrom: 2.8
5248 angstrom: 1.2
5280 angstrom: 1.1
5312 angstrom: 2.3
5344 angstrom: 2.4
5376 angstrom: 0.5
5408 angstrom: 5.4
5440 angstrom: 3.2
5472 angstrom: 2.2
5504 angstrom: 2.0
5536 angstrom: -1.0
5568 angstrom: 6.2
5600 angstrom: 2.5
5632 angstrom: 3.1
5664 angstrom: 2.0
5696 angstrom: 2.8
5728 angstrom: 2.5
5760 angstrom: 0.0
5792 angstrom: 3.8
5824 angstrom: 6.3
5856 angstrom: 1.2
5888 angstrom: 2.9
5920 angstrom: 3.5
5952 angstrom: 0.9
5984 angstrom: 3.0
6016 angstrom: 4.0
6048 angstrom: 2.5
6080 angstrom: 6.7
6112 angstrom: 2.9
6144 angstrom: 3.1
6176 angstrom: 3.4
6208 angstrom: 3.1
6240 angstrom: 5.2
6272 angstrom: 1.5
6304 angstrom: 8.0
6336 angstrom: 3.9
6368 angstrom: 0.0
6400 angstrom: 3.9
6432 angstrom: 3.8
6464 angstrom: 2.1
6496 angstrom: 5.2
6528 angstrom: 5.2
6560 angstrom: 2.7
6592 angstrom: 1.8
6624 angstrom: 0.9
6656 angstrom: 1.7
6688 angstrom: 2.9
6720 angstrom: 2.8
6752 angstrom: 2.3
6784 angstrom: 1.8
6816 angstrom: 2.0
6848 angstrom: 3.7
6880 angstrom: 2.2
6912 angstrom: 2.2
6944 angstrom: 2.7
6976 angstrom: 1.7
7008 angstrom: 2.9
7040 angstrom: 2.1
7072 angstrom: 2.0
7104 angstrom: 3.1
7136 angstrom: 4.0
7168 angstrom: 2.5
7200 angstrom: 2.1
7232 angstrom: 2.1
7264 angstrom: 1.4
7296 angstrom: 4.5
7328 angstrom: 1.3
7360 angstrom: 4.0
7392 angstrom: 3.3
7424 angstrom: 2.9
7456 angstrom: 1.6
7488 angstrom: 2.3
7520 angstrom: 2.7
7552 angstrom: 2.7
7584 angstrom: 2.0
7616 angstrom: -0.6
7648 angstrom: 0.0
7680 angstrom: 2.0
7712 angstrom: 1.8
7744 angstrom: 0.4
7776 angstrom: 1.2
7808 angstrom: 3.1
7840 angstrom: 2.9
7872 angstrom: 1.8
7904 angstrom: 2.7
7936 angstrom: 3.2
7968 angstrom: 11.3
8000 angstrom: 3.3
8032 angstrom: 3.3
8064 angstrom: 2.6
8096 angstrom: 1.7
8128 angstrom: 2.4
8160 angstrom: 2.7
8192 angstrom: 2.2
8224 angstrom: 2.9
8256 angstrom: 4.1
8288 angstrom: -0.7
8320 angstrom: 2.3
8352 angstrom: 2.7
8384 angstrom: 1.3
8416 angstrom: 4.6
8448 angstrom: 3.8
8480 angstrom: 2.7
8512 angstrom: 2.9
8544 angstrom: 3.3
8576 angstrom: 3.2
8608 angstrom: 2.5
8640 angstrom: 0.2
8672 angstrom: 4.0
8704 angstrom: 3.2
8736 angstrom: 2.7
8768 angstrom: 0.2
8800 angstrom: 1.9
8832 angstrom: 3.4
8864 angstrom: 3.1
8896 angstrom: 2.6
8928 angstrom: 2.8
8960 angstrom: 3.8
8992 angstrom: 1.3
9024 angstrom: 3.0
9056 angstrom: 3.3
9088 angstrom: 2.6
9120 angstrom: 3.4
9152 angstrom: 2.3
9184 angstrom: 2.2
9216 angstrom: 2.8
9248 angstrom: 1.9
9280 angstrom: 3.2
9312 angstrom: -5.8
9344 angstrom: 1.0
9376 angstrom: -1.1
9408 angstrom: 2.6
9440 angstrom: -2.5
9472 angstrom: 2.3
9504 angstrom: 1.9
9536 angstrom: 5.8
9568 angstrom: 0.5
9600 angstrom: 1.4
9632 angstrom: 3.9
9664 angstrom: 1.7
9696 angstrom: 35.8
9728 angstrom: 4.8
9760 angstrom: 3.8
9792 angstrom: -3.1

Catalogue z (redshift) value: 1.13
